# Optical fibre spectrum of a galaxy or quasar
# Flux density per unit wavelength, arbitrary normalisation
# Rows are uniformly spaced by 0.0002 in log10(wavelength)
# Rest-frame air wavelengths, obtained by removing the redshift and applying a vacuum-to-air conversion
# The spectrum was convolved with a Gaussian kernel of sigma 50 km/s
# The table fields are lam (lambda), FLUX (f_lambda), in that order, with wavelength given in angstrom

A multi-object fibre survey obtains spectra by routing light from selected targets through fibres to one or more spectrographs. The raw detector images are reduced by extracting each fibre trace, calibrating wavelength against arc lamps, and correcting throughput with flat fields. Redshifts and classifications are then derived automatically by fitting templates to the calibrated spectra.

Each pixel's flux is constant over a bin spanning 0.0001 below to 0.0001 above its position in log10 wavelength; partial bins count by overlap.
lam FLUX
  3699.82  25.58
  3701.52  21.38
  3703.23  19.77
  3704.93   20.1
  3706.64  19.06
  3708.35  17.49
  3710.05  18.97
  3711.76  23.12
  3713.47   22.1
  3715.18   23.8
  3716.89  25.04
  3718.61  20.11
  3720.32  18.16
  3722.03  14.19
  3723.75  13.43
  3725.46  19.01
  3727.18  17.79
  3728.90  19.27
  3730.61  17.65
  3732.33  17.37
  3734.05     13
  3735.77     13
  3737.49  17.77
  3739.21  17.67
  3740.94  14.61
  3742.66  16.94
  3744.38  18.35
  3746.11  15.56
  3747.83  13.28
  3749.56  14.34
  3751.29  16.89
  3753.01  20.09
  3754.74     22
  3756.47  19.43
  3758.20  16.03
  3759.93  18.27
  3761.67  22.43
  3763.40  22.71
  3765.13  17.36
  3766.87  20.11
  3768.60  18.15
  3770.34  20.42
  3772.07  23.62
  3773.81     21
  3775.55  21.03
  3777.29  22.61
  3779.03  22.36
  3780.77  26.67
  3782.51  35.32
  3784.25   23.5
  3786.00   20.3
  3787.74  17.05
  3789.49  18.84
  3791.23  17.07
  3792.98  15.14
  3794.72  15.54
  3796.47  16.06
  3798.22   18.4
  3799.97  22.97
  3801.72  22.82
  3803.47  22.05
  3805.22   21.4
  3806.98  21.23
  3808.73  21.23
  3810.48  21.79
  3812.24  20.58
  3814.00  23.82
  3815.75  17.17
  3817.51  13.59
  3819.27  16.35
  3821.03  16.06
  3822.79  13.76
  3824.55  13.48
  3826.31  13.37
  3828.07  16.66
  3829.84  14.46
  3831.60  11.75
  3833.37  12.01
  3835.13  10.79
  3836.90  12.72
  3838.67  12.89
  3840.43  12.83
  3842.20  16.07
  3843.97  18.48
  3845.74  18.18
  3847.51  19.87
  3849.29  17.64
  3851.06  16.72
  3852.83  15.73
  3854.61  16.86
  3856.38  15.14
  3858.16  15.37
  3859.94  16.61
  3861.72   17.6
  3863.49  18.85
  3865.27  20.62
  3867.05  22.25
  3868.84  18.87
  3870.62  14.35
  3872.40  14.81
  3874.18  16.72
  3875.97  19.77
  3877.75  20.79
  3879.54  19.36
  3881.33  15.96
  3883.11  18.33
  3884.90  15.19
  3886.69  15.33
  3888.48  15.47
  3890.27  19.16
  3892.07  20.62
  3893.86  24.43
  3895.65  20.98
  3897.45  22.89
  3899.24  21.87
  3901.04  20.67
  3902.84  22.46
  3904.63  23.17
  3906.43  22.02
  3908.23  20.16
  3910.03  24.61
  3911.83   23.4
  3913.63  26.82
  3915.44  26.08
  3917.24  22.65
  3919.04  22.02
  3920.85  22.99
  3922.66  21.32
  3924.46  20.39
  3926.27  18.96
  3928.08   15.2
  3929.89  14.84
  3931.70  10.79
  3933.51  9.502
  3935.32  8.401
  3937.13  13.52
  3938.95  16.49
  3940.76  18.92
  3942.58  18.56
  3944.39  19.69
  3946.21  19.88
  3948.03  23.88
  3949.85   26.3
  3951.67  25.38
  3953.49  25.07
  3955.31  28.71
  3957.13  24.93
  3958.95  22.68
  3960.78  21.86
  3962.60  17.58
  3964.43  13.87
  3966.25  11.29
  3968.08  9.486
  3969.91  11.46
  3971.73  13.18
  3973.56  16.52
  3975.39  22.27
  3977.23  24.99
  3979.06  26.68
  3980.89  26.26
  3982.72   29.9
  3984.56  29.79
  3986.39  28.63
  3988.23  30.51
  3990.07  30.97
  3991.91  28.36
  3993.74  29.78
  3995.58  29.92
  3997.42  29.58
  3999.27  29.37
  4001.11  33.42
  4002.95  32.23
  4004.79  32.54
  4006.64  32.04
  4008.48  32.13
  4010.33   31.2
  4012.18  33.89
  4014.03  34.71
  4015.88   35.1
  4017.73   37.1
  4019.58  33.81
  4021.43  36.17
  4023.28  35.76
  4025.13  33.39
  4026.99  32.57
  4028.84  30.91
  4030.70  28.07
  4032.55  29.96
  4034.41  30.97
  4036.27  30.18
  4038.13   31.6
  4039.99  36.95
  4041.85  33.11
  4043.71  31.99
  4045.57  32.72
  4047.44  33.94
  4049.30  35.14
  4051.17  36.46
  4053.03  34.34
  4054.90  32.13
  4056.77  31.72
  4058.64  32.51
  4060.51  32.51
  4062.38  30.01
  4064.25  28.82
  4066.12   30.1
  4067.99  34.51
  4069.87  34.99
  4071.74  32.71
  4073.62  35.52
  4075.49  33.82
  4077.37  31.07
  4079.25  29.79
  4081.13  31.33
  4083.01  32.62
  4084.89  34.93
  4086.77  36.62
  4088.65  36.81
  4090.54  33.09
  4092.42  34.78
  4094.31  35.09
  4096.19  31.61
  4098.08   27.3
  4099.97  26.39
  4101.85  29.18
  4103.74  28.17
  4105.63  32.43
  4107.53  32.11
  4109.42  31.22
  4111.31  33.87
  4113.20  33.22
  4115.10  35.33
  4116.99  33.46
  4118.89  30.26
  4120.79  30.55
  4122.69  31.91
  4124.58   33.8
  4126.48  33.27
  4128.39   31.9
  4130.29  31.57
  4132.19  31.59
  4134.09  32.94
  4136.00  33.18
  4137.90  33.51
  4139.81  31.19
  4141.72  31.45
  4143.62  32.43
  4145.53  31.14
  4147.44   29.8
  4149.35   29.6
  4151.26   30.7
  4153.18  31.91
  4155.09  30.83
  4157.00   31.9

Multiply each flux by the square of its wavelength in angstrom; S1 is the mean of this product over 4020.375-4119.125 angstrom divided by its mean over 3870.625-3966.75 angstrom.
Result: 1.8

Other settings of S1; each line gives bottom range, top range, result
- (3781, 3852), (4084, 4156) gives 2.10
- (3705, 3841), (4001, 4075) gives 2.05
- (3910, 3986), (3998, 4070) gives 1.69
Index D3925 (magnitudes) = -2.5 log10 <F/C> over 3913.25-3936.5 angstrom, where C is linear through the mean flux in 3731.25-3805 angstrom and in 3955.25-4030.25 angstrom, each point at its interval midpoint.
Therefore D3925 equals 0.34 mag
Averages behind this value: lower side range 19.3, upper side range 27.5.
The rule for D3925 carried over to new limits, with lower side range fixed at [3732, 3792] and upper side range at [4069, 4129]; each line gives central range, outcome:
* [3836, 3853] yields 0.36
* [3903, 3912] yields 0.11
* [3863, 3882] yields 0.27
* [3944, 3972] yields 0.33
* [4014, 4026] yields -0.20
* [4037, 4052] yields -0.12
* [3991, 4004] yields -0.07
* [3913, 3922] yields 0.06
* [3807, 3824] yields 0.17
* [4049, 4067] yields -0.05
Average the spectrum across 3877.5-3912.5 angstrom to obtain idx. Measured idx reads 20.3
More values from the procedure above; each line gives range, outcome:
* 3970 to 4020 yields 29.1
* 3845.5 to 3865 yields 17.2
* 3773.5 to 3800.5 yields 20.8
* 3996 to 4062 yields 32.8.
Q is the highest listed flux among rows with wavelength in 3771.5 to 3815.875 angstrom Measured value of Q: 35.32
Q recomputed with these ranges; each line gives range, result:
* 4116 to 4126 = 33.8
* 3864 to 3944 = 26.82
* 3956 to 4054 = 37.1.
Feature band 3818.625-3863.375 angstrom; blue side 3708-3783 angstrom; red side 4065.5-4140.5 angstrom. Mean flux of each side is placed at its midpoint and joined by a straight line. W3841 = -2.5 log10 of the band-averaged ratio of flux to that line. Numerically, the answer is 0.43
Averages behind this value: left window 19.2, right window 32.5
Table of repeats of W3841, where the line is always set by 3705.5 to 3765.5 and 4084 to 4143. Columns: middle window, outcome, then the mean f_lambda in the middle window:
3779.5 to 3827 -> 0.06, 19.5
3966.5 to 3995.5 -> 0.15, 23.8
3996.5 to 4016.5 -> -0.14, 32.3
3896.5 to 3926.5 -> 0.10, 22.6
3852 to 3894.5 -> 0.29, 17.8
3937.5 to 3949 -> 0.32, 19.3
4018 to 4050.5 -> -0.12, 32.9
